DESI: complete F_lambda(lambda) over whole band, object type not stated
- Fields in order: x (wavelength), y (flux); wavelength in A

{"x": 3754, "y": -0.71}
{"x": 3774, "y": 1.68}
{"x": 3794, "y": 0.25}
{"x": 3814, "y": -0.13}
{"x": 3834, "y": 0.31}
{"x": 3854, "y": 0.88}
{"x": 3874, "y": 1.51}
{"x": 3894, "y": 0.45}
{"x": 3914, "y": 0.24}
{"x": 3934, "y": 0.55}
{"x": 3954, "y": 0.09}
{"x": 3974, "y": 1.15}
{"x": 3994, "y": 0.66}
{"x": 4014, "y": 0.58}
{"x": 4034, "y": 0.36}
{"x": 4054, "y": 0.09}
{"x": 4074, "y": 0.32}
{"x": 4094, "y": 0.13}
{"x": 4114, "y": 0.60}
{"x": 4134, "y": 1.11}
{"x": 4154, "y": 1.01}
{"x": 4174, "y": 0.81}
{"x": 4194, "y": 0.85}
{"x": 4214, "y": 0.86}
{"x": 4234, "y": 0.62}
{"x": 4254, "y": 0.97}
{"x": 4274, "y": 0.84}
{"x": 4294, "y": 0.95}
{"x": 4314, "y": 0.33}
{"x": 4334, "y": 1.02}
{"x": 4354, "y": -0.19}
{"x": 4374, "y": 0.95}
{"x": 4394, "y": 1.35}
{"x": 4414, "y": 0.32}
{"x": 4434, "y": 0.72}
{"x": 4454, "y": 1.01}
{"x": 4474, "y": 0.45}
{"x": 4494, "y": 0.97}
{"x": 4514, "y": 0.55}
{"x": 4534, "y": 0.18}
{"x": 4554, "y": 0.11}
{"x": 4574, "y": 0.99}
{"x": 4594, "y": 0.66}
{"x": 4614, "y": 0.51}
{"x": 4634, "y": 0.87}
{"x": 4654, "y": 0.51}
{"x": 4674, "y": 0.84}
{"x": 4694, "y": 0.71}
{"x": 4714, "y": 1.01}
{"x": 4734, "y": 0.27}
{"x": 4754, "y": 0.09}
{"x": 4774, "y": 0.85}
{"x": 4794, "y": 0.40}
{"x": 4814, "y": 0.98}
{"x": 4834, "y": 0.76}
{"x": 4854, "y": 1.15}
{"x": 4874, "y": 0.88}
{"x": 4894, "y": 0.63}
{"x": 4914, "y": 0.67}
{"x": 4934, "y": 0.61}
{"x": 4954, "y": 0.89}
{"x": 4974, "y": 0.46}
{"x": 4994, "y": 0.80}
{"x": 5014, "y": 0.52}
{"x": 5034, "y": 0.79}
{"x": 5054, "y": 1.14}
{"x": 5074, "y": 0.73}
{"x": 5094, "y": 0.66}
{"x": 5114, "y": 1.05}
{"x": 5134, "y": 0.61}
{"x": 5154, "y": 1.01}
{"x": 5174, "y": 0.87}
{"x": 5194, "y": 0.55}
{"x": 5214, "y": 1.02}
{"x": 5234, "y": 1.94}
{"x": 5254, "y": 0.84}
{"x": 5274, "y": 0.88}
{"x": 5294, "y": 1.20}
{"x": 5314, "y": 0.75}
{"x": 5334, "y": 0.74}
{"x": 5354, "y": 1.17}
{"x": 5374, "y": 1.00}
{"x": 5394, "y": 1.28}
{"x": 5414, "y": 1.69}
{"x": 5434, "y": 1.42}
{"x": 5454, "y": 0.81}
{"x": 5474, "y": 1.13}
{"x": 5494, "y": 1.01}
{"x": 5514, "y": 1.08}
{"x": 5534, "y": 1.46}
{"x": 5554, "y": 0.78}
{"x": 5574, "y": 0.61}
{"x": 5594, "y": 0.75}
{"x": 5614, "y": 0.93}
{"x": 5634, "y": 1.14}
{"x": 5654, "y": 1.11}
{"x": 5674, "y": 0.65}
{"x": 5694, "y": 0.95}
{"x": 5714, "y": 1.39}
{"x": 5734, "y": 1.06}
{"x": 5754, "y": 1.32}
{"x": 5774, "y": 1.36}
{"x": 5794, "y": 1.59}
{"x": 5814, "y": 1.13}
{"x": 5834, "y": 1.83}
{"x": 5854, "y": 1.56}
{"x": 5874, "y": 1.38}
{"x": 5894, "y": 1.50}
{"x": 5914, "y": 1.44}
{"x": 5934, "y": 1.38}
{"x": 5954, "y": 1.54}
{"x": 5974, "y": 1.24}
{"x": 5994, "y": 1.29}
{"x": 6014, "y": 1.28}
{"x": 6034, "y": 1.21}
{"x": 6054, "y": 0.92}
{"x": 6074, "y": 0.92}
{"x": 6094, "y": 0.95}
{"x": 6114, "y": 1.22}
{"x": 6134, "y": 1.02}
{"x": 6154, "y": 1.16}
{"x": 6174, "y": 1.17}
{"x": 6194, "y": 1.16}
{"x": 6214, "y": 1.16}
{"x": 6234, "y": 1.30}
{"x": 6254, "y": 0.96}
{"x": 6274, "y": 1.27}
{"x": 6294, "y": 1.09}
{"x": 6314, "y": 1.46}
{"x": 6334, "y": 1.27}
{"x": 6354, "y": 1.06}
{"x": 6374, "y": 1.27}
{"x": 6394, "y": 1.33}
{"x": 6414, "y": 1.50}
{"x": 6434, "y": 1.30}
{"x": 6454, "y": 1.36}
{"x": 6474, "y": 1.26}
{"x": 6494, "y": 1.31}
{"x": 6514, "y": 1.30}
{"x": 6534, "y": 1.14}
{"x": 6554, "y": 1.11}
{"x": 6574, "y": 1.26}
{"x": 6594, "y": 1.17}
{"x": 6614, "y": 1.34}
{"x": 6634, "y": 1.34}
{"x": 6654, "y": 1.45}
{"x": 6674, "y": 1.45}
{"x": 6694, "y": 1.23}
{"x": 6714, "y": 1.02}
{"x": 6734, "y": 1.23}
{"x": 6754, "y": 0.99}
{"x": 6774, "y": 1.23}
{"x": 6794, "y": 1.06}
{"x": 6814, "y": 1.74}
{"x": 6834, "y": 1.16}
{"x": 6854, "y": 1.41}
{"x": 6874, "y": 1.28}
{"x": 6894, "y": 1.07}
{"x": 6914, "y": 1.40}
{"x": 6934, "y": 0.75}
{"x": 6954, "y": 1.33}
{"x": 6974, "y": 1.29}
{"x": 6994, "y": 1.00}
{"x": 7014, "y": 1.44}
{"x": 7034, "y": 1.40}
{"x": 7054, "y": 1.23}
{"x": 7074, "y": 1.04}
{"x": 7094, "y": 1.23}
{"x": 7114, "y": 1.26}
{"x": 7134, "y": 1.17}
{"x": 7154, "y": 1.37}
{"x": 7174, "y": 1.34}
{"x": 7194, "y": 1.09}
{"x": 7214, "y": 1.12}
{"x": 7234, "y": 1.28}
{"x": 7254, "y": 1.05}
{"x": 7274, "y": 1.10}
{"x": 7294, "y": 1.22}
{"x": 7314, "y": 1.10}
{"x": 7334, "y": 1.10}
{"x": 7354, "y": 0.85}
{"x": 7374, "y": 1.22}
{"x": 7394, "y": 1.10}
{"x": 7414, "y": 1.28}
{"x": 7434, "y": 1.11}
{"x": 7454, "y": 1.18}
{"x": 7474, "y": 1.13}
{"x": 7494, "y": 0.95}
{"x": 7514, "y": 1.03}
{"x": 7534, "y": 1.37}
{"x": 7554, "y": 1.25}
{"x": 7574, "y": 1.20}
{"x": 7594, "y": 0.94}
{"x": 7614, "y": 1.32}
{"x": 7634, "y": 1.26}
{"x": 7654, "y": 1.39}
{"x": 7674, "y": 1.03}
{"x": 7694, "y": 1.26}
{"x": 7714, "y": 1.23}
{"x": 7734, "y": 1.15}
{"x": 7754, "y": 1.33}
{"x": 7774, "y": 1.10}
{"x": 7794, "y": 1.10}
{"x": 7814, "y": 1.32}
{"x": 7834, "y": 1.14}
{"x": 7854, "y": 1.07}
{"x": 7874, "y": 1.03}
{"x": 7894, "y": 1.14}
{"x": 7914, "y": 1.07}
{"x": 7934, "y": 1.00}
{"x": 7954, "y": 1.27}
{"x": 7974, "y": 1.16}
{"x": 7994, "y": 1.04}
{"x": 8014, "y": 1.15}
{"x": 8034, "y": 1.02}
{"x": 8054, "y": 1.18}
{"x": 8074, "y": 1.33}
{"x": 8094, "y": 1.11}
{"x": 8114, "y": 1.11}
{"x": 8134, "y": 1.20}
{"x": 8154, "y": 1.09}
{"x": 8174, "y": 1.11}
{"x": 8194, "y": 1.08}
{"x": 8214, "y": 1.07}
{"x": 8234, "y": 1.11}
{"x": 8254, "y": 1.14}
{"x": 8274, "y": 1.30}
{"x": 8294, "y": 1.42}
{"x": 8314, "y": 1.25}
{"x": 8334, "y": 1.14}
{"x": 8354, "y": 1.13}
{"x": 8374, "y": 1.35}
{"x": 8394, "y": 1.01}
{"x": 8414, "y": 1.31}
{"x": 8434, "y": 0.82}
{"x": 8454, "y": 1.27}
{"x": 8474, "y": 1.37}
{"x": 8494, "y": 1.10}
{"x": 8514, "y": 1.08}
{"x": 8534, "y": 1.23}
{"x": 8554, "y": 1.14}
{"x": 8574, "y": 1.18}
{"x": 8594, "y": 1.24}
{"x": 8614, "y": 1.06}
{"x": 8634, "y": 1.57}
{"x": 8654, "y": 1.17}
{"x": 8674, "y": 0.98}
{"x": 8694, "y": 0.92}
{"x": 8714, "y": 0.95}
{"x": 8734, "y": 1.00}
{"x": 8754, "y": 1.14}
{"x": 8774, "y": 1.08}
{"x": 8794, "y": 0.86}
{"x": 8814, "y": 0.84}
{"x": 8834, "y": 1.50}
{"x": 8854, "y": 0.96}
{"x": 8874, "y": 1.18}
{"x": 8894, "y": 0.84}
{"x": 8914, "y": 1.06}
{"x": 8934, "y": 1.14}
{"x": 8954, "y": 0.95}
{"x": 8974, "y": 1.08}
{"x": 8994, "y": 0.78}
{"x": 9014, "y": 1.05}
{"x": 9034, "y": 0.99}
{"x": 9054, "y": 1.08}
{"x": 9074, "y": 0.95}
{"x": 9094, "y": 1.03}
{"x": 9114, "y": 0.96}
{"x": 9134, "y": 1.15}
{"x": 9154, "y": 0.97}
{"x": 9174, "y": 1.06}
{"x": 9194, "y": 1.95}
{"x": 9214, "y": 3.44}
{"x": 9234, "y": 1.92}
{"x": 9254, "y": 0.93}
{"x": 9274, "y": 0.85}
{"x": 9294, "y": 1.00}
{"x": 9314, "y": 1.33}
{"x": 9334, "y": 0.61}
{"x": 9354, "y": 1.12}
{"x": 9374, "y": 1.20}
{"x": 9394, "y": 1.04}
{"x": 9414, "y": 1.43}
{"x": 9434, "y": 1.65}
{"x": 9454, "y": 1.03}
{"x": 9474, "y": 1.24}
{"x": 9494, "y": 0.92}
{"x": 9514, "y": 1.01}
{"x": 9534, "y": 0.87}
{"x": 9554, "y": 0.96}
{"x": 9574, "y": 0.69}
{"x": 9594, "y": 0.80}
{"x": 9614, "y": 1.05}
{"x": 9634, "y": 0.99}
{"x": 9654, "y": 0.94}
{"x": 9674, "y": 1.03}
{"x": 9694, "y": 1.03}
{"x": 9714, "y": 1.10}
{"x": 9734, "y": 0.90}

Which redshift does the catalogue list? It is 0.403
